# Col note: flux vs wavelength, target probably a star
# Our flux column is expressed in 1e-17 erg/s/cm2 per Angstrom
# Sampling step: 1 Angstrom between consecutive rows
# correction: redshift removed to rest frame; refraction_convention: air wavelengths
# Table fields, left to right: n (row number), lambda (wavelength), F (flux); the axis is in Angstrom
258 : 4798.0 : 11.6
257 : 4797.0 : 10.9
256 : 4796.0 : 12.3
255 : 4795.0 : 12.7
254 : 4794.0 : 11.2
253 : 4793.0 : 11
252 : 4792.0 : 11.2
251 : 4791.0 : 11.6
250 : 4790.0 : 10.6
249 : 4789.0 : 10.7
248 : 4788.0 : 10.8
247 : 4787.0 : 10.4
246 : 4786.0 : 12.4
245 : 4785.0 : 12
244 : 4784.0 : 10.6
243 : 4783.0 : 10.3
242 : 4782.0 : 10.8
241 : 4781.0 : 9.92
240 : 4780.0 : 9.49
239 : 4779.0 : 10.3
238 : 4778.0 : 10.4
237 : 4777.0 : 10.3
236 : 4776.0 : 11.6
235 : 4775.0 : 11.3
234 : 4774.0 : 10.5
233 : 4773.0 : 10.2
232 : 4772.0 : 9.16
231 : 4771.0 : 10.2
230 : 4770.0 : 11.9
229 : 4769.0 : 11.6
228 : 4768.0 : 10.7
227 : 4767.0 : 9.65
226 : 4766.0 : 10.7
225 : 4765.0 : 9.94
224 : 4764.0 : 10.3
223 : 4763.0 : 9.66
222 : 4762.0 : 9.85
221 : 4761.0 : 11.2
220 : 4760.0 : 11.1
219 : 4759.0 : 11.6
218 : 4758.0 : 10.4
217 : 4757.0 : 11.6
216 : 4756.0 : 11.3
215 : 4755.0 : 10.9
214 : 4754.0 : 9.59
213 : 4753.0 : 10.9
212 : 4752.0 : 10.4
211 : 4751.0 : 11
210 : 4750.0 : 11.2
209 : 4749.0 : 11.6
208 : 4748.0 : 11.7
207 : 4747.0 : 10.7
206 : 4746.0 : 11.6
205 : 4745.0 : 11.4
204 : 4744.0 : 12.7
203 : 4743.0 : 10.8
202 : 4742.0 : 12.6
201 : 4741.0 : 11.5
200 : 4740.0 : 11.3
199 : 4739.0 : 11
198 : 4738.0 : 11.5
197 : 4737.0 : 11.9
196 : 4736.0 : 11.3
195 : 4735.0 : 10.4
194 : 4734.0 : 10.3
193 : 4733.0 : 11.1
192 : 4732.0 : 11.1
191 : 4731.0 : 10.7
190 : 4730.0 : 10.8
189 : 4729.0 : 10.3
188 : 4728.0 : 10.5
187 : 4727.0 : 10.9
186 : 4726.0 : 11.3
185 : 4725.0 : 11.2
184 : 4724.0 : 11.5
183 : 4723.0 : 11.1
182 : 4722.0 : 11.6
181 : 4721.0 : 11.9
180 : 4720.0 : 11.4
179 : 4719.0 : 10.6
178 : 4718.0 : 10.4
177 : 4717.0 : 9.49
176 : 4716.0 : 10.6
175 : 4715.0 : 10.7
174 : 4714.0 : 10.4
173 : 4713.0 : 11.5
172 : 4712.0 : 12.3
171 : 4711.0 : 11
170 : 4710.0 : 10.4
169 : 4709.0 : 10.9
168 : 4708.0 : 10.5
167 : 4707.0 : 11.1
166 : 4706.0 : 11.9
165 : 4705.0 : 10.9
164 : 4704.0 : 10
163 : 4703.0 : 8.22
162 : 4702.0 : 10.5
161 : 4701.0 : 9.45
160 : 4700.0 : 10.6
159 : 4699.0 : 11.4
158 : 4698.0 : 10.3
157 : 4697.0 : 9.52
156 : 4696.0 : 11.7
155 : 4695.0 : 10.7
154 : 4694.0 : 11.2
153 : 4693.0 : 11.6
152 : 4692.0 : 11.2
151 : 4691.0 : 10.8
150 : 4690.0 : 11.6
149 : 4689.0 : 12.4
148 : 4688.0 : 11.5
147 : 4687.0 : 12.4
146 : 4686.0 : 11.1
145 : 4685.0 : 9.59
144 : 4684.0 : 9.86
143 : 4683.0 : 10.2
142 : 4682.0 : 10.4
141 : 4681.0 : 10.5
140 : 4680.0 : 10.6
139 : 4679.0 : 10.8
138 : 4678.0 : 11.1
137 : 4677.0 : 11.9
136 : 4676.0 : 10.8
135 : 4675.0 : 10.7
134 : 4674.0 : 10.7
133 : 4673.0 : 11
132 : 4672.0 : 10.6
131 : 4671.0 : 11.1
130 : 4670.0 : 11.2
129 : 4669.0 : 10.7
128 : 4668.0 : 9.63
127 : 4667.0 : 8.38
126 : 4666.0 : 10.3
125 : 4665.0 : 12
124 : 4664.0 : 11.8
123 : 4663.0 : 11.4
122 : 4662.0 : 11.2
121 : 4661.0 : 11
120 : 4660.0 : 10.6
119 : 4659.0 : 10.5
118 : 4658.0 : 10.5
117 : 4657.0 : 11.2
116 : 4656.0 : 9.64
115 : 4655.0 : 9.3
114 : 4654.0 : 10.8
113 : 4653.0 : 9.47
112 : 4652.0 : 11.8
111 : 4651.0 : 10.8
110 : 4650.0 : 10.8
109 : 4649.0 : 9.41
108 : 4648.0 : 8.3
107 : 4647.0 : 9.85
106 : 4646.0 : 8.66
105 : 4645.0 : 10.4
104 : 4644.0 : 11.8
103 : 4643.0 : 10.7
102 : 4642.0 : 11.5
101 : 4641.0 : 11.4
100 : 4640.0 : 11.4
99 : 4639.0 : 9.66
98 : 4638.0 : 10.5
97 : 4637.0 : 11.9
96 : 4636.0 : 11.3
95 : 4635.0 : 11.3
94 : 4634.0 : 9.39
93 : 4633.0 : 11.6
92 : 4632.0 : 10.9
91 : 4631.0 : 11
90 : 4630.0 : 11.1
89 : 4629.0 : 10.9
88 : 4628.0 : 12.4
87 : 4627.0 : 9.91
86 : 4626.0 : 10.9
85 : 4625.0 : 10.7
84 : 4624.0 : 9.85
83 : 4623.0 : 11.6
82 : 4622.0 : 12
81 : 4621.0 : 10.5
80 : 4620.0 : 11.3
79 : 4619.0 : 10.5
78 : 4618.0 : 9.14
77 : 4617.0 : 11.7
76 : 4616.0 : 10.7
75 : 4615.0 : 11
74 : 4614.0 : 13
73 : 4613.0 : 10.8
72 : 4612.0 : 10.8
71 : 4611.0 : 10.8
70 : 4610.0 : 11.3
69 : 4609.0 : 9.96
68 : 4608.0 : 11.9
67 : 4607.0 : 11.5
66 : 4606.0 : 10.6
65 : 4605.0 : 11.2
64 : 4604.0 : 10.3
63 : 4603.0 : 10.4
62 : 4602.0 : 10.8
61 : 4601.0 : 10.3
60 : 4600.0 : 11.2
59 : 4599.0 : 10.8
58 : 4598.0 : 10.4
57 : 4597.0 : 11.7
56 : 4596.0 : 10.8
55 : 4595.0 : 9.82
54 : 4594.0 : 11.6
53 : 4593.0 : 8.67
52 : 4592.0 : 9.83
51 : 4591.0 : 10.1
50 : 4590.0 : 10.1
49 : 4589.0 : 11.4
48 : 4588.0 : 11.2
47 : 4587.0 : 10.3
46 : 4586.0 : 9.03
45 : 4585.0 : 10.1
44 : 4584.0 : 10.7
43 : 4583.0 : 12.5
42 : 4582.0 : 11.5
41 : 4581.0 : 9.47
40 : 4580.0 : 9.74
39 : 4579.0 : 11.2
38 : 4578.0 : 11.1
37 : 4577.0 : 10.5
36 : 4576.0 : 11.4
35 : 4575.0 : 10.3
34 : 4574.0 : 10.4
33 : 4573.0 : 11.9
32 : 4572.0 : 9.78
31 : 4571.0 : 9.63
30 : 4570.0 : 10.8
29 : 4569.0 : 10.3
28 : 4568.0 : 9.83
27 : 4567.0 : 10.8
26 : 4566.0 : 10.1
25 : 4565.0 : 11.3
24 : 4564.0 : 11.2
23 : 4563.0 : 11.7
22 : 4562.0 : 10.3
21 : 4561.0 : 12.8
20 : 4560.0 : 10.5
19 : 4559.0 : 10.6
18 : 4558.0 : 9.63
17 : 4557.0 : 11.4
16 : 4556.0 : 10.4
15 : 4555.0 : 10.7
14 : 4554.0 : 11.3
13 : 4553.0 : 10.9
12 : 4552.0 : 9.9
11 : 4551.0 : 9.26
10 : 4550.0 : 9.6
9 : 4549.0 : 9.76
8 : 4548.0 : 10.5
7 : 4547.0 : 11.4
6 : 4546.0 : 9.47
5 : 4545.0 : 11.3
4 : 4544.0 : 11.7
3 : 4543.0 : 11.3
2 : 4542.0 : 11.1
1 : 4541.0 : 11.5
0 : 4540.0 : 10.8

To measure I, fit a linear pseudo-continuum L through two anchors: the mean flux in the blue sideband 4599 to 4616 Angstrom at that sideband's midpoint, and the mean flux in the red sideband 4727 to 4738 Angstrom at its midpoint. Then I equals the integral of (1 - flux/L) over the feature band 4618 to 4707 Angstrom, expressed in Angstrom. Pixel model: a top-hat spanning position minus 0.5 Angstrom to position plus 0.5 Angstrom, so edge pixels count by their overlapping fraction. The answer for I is 1.7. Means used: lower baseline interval 11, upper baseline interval 10.9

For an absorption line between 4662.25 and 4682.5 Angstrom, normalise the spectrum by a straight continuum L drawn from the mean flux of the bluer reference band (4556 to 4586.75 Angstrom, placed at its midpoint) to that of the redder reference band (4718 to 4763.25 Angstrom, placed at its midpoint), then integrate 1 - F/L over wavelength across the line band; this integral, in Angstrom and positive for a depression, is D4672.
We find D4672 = 0.3 Angstrom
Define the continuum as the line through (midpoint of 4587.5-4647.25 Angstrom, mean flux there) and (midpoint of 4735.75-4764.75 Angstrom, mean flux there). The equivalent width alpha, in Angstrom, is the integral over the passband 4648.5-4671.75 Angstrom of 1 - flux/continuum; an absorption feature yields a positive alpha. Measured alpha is 0.7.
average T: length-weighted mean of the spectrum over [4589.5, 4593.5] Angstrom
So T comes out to 9.68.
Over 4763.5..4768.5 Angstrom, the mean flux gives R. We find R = 10.3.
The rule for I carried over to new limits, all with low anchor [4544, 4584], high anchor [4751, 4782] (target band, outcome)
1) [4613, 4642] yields -1.0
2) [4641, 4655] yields 0.4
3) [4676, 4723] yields -1.1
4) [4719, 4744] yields -1.4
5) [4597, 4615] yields -0.6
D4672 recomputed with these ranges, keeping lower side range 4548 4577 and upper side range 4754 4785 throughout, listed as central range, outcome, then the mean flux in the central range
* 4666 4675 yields 0.1 Angstrom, 10.4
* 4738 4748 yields -0.9 Angstrom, 11.5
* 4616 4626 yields -0.2 Angstrom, 10.8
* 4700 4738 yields -0.8 Angstrom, 10.8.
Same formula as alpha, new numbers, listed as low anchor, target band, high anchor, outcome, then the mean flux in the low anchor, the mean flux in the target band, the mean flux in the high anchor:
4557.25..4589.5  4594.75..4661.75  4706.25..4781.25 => 0.0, 10.7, 10.8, 10.9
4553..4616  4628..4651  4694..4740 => 0.2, 10.7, 10.7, 10.8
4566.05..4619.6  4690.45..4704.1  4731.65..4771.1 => 0.5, 10.7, 10.5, 11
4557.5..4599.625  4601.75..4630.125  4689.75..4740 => -0.7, 10.6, 10.9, 10.9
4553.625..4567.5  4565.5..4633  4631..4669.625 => 0.2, 10.9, 10.7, 10.6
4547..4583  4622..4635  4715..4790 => -0.2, 10.6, 10.9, 10.9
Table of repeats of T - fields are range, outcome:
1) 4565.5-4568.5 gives 10.2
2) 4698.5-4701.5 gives 10.5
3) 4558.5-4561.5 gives 11.3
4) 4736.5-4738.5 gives 11.7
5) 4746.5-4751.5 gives 11.2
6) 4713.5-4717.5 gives 10.3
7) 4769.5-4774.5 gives 10.4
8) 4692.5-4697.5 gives 10.9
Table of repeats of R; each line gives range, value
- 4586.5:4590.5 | 10.8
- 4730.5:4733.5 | 11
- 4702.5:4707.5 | 10.4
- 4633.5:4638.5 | 10.9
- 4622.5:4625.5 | 10.7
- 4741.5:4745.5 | 11.9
